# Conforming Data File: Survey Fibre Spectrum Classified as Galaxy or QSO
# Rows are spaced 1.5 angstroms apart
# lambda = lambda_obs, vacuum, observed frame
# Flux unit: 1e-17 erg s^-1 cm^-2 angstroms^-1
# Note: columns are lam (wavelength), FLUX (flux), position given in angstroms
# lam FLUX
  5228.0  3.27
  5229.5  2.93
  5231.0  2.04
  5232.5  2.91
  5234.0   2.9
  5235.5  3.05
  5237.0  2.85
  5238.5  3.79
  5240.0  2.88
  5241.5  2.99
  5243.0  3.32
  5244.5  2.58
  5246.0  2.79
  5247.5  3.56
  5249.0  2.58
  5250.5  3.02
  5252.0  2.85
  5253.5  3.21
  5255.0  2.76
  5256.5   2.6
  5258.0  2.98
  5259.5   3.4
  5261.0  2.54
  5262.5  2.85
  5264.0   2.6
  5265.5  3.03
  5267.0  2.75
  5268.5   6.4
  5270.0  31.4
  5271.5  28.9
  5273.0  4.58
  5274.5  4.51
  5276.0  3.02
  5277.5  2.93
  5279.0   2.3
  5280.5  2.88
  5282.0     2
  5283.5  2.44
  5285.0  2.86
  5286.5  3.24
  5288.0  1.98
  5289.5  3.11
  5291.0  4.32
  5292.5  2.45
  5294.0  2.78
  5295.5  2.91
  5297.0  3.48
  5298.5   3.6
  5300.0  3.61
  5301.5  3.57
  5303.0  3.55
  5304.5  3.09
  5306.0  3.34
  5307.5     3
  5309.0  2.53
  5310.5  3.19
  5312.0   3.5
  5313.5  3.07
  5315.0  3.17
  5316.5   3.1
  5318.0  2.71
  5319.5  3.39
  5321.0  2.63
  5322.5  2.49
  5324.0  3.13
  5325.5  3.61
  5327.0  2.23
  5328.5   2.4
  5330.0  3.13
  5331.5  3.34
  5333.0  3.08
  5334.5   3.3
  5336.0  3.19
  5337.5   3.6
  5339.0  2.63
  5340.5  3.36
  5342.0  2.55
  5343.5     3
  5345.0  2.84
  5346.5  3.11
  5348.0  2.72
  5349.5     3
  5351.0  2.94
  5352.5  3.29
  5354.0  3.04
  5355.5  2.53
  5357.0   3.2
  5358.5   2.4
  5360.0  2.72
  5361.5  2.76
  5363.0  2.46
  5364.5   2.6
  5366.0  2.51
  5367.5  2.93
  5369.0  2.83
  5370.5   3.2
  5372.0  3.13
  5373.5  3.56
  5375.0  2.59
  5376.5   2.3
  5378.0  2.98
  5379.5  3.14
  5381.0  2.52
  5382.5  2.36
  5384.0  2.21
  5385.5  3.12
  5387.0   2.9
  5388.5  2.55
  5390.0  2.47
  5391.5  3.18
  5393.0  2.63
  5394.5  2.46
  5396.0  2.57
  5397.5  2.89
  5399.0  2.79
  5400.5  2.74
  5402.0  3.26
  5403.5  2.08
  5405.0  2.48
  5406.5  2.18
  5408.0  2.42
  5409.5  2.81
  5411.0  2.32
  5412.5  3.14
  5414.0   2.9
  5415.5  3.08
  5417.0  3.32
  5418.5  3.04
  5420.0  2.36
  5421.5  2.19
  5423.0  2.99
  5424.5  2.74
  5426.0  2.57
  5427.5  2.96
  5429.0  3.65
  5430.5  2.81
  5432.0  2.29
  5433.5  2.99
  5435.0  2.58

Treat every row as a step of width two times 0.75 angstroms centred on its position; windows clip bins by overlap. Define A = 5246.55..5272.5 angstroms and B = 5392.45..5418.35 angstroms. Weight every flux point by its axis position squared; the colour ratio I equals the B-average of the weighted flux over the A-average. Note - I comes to 0.5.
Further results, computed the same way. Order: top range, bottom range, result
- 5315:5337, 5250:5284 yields 0.55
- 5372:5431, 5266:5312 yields 0.58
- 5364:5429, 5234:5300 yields 0.67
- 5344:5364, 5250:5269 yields 0.95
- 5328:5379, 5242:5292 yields 0.64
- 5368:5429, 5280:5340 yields 0.94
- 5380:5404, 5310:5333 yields 0.92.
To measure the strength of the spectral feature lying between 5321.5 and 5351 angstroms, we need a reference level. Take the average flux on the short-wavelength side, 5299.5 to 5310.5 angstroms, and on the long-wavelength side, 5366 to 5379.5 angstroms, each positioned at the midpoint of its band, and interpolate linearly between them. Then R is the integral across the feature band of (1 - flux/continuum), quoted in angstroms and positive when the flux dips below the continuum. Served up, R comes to 1.0 angstroms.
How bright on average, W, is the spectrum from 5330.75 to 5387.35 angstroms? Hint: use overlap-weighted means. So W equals 2.89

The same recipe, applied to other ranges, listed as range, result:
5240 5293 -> 4.61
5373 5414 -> 2.69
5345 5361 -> 2.89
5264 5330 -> 4.36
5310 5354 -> 3.02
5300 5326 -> 3.13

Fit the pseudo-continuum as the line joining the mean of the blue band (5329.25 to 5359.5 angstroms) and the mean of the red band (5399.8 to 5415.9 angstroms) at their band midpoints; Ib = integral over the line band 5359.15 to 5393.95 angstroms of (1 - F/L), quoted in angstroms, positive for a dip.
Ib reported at 0.9 angstroms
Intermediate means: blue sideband 3.01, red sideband 2.66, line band 2.76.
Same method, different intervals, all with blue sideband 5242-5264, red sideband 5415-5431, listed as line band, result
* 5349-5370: 0.7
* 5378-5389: 0.7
